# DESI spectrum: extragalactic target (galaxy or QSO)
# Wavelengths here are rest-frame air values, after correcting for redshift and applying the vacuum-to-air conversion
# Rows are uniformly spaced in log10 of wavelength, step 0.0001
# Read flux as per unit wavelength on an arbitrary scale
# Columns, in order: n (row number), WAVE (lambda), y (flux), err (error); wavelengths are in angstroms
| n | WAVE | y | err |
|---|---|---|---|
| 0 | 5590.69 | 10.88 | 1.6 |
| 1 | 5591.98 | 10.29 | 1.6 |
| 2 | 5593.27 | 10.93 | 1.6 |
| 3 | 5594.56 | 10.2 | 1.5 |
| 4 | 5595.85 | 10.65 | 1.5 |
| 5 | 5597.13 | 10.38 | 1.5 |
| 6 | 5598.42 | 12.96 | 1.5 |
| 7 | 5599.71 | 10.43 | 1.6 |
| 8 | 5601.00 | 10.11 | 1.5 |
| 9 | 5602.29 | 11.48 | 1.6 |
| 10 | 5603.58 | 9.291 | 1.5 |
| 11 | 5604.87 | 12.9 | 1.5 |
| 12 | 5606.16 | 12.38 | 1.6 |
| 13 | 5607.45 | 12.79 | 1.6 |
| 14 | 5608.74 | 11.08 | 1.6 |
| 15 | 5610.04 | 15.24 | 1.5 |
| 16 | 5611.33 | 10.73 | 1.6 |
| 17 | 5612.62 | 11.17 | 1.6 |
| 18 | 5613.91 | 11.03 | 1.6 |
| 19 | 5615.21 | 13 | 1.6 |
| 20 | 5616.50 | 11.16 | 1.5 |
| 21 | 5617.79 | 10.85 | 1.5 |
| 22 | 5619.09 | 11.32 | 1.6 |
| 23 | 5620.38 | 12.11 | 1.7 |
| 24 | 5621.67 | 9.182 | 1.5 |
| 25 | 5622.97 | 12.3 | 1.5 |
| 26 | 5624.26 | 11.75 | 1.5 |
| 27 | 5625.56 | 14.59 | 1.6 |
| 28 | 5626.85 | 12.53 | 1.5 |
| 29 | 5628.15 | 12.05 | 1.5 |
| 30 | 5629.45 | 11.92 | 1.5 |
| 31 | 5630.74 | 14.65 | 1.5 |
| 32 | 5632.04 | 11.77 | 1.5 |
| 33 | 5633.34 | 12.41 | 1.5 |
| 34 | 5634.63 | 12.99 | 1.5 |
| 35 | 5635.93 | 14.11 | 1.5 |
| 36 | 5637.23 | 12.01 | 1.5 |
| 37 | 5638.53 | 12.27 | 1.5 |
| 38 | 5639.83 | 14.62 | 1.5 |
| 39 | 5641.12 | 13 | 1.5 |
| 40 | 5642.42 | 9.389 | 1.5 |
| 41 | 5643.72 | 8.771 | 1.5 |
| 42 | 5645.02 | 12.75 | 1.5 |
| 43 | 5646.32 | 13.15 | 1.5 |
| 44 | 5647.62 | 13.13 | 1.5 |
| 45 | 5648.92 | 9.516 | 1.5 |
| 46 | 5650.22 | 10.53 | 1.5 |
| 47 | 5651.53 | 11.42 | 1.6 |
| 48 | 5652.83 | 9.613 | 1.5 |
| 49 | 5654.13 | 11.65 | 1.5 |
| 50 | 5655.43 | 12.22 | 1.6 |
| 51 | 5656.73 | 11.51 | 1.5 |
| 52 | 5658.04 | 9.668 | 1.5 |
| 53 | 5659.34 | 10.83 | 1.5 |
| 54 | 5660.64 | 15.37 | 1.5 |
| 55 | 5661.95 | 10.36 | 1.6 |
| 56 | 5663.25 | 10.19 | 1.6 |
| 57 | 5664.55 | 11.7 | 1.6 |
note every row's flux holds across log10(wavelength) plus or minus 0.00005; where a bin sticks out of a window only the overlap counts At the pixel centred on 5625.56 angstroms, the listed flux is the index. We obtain 14.59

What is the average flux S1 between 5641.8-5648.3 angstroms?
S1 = 11.4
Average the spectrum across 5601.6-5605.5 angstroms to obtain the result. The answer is 11.2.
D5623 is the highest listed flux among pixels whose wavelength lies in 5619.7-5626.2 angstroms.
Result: 14.59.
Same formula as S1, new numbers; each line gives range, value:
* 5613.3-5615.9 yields 12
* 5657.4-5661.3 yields 12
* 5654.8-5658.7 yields 11.1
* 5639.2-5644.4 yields 11.5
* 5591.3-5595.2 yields 10.5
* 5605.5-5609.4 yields 12.1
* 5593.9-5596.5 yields 10.4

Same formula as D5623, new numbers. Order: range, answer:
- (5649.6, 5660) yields 12.22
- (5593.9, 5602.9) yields 12.96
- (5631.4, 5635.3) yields 12.99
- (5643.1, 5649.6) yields 13.15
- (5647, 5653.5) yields 13.13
